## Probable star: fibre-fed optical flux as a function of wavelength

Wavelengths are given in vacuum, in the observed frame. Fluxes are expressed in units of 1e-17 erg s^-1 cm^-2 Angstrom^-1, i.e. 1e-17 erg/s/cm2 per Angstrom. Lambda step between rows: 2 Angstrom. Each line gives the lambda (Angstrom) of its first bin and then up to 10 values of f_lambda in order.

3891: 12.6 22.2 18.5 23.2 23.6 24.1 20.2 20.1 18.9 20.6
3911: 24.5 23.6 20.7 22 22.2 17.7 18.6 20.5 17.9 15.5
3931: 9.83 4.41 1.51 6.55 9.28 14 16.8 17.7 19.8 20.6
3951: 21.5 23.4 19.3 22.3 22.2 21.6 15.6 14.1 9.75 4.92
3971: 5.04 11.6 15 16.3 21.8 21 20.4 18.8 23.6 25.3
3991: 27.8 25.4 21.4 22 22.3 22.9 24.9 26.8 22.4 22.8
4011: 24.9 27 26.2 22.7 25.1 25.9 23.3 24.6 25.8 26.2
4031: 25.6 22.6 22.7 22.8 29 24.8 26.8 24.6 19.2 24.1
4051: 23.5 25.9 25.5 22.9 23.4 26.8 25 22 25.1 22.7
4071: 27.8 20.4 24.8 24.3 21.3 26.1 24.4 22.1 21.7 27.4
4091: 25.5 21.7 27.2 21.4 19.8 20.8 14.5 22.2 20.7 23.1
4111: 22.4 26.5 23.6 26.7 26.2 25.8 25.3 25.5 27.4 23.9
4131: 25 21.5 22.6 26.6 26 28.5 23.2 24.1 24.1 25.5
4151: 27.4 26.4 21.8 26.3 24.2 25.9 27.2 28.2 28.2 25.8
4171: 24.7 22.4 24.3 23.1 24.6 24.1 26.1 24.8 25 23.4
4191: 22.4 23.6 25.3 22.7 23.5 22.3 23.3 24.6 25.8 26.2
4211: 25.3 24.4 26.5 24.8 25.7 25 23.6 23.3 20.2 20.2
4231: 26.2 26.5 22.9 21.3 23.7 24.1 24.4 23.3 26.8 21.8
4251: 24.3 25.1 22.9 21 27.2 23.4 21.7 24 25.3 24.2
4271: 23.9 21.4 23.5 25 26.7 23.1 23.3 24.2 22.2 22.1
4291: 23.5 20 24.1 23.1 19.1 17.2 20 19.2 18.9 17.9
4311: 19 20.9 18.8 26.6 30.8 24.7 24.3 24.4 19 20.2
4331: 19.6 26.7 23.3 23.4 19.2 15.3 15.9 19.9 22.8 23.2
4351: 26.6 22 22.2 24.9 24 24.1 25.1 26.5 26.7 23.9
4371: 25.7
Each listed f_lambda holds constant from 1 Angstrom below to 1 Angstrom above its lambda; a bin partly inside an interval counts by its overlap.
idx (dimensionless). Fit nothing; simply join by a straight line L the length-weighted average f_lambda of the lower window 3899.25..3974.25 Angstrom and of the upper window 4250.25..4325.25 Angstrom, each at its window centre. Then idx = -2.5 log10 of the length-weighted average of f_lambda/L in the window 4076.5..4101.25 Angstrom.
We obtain -0.21 mag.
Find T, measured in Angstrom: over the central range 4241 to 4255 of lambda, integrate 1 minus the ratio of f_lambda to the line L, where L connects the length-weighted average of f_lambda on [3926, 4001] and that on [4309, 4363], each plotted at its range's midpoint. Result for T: -2.1 Angstrom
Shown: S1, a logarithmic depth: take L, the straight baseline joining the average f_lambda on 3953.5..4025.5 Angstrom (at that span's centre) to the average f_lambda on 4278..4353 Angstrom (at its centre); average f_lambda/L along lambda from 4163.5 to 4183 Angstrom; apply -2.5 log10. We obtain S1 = -0.18 mag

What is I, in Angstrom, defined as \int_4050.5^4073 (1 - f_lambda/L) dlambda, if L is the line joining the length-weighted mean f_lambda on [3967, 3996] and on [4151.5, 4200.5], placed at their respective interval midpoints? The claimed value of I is -3.8 Angstrom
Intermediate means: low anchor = 18.2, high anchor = 24.8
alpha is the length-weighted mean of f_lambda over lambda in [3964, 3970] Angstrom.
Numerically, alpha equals 9.59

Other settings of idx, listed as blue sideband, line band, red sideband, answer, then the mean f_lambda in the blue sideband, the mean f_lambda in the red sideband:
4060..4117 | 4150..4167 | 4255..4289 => -0.11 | 23.3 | 23.7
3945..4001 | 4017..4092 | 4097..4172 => -0.12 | 19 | 24.5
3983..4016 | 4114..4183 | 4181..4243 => -0.05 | 23.9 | 24.1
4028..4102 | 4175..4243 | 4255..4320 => -0.05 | 24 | 22.5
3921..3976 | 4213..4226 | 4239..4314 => -0.16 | 14.8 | 22.7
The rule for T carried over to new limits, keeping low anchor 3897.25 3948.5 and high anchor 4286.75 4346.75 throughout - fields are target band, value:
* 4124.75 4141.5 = -4.9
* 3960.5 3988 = 3.5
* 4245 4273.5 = -4.2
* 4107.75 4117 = -2.3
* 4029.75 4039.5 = -3.1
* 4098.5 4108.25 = -0.3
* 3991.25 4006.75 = -4.9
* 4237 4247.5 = -1.8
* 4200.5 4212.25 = -2.6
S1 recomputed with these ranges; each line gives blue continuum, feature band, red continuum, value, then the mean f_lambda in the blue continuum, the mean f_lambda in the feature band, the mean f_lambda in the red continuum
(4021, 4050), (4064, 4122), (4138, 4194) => 0.061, 24.5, 23.4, 25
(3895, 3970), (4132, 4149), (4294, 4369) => -0.228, 17.6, 24.6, 22.2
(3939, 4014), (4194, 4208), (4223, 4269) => -0.044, 19.7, 23.9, 23.6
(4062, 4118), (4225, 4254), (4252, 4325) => -0.035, 23.3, 23.6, 22.8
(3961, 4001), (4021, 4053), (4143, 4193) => -0.207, 18.2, 24.5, 24.9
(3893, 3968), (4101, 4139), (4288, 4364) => -0.198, 18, 23.8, 21.9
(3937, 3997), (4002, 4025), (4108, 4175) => -0.234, 18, 24.7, 25.2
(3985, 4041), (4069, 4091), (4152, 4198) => 0.024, 24.4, 24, 24.8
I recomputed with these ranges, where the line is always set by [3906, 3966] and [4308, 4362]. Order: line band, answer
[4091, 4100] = -1.63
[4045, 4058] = -3.30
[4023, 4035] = -3.93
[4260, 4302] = -2.62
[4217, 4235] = -2.52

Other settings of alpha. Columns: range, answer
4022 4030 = 25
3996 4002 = 22.4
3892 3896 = 20.4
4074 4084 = 24.2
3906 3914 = 21.9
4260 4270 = 23.7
